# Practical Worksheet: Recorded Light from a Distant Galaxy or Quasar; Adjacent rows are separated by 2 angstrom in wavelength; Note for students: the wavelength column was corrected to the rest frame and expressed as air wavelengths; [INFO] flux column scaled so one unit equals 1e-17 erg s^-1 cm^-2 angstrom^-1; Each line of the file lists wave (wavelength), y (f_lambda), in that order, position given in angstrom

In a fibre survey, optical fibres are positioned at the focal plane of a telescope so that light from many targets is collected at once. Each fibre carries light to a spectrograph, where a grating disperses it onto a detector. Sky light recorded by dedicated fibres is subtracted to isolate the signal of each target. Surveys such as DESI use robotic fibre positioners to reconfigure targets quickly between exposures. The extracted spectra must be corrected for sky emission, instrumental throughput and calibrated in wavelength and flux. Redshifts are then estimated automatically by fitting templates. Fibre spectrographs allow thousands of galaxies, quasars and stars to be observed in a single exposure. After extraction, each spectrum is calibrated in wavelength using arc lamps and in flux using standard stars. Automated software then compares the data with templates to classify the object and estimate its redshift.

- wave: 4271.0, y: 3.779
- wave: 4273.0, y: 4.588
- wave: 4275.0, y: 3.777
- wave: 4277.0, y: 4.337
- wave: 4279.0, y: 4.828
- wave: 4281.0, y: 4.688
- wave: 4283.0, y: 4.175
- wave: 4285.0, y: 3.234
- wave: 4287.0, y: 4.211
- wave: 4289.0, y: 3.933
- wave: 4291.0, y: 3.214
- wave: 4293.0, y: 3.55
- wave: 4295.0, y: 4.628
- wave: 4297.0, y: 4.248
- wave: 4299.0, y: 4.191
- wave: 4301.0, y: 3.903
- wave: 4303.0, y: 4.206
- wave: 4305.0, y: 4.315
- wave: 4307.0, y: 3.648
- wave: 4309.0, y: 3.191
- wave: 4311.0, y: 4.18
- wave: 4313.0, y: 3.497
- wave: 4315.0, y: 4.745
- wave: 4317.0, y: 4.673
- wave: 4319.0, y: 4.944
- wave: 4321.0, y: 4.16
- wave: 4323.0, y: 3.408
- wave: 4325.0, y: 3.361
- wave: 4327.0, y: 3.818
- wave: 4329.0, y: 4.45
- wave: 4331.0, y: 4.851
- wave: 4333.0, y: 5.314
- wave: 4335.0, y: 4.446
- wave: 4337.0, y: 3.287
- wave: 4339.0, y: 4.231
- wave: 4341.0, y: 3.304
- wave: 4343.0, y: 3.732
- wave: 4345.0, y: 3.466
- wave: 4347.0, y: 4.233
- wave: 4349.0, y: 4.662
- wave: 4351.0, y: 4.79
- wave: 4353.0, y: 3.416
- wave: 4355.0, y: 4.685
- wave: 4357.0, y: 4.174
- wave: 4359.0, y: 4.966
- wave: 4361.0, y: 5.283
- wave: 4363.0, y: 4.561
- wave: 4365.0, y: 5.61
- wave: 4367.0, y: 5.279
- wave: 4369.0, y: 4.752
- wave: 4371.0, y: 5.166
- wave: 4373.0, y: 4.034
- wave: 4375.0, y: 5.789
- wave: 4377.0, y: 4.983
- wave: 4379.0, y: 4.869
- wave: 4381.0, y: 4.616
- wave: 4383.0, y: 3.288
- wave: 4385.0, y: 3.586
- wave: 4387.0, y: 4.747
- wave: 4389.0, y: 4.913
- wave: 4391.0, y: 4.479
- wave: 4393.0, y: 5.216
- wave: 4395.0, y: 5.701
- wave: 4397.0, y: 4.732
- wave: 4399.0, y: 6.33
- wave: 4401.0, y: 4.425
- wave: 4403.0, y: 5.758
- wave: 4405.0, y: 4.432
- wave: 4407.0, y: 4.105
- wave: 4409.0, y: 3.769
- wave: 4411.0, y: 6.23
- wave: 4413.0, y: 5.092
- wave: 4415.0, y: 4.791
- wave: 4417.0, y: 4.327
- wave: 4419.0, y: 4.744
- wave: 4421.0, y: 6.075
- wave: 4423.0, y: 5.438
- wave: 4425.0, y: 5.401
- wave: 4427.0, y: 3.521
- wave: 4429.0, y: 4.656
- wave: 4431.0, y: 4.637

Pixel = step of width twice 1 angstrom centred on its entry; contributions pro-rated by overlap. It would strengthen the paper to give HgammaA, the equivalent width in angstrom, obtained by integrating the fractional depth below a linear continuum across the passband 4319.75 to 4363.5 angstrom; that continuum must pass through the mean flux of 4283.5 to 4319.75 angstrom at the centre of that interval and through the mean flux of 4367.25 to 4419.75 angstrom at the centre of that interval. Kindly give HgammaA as 1.6 angstrom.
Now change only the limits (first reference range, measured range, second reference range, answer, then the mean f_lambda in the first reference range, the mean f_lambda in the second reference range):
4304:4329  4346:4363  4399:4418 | -0.6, 4.01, 4.85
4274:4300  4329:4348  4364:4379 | 2.3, 4.08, 5.07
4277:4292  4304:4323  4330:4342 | 0.2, 4.06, 4.24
